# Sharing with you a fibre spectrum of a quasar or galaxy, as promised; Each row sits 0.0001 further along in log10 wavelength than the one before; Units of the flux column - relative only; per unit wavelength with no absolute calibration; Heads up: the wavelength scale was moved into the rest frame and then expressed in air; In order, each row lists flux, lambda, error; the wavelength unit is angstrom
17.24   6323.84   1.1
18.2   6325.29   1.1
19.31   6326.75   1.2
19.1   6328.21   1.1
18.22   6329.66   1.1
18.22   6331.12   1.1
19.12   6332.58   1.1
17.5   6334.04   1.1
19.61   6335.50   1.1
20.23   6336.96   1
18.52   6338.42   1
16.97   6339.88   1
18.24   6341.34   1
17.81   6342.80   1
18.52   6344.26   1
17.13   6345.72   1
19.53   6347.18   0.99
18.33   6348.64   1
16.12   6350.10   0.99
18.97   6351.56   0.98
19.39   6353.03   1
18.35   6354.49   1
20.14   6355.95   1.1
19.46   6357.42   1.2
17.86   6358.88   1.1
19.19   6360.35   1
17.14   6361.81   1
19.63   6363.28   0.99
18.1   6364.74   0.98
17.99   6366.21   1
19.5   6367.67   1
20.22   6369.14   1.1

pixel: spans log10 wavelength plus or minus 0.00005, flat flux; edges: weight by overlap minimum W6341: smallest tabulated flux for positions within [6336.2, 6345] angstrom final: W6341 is 16.97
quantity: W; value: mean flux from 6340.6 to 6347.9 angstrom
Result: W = 18.3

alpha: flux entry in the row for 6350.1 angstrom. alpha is 16.12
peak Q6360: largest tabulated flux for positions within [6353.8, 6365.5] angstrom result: 20.14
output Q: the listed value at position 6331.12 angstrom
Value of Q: 18.22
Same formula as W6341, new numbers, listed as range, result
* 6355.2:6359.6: 17.86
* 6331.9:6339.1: 17.5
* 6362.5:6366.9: 17.99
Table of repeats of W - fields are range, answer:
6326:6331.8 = 18.7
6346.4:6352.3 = 18.2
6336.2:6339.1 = 19.4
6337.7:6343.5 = 17.9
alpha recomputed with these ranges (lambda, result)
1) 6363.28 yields 19.63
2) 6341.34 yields 18.24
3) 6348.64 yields 18.33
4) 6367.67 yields 19.5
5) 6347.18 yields 19.53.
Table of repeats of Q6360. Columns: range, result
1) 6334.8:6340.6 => 20.23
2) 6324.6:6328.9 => 19.31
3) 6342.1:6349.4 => 19.53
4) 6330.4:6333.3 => 19.12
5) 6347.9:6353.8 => 19.39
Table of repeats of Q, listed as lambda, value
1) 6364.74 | 18.1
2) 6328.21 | 19.1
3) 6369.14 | 20.22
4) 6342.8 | 17.81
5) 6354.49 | 18.35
